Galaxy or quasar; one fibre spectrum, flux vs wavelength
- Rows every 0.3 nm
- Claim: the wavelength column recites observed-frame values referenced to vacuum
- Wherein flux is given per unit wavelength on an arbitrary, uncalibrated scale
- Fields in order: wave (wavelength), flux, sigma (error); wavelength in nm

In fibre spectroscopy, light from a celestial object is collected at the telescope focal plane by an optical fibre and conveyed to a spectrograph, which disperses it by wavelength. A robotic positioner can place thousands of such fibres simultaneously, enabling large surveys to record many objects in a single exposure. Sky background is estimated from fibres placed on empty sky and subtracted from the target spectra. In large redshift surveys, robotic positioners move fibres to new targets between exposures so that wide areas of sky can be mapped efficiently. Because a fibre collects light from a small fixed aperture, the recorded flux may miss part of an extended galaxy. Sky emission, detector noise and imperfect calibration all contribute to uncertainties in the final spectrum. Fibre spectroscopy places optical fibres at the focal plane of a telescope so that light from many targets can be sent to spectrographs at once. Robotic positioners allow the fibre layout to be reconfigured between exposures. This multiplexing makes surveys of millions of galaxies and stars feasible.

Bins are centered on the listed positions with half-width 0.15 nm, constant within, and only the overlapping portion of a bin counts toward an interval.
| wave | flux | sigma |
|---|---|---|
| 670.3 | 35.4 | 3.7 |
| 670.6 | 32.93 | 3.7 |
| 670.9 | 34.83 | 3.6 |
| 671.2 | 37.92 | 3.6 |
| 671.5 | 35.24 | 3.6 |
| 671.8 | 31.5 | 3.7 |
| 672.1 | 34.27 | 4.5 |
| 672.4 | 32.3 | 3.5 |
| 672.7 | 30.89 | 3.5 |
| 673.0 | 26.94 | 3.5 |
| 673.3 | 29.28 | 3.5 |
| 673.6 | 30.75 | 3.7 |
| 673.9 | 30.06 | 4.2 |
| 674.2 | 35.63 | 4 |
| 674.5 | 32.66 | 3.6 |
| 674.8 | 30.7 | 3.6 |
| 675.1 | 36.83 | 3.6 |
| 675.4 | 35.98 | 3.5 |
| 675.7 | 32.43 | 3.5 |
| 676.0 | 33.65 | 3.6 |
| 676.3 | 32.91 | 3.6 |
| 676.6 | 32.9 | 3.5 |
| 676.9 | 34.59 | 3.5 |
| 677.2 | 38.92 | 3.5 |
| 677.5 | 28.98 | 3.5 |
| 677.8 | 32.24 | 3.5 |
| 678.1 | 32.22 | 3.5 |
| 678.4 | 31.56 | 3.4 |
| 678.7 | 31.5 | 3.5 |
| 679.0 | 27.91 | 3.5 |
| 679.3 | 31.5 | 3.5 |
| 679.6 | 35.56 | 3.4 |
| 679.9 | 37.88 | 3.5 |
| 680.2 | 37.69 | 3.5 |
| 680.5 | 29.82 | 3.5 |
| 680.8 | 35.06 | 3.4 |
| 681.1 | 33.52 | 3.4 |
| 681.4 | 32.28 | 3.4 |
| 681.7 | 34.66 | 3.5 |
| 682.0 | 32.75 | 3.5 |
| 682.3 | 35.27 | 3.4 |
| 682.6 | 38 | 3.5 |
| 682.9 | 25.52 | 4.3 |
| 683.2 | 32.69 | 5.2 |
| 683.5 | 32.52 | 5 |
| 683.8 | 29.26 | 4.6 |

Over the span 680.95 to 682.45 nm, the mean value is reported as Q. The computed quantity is 33.7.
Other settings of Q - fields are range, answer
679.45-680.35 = 37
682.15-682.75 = 36.6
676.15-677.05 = 33.5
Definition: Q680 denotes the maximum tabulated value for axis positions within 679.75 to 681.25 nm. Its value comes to 37.88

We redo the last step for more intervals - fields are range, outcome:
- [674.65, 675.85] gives 36.83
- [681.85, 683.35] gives 38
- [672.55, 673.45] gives 30.89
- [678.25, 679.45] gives 31.56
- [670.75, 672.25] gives 37.92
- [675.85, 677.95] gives 38.92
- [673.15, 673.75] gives 30.75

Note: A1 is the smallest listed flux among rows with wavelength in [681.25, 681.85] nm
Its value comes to 32.28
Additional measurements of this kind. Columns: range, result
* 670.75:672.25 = 31.5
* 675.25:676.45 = 32.43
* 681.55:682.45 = 32.75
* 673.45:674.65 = 30.06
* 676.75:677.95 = 28.98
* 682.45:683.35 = 25.52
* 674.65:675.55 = 30.7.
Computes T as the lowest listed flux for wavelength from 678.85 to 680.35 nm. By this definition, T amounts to 27.91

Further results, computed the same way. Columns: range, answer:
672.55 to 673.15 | 26.94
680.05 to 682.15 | 29.82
